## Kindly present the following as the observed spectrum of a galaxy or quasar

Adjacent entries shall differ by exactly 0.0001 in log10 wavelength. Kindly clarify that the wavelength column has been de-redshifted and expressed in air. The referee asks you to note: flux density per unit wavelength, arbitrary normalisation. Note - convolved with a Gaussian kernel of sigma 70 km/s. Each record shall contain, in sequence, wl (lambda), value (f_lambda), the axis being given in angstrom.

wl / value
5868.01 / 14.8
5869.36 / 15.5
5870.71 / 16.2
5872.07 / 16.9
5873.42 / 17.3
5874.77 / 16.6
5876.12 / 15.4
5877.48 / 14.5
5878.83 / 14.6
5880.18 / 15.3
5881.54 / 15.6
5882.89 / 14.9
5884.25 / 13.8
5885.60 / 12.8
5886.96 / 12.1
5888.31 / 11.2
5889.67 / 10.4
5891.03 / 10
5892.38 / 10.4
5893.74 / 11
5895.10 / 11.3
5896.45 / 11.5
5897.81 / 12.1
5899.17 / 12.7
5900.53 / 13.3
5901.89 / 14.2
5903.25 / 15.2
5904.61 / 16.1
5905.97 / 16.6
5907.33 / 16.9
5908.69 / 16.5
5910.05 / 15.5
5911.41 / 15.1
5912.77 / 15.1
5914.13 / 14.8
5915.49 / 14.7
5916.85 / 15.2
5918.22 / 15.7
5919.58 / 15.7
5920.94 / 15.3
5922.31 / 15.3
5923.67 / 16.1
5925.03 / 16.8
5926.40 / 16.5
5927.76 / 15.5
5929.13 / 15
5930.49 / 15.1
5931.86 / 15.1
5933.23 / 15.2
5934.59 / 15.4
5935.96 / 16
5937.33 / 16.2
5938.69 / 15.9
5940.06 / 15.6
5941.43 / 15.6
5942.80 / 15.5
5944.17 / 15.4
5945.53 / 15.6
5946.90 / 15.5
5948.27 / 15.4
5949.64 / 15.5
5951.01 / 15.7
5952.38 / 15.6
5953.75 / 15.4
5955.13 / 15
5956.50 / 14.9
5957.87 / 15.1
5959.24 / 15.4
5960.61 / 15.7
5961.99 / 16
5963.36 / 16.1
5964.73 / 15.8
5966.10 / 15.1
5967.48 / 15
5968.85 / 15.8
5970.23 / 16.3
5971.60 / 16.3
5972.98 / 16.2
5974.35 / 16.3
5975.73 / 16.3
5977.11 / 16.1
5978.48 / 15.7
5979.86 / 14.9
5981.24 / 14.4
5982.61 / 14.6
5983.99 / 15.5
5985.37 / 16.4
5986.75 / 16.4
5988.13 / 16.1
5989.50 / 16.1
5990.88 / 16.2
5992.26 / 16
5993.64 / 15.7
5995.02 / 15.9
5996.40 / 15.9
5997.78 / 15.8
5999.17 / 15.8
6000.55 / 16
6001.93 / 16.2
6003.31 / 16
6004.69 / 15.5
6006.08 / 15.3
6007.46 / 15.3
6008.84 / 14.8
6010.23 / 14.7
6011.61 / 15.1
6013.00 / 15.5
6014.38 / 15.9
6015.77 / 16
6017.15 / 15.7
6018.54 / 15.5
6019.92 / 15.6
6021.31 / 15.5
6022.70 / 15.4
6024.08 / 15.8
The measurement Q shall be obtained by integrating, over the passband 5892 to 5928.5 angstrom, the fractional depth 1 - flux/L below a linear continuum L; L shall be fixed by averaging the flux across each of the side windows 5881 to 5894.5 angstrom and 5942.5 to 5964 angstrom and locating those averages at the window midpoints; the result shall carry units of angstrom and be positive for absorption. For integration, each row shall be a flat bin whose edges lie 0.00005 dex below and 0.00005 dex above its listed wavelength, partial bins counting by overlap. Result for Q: -3.6 angstrom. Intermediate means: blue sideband 12.2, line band 14.7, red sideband 15.5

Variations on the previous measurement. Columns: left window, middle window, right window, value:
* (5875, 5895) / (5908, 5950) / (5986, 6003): -3.9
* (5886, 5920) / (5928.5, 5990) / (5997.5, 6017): -3.8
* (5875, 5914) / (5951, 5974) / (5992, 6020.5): -1.1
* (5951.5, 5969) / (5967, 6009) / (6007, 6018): -1.0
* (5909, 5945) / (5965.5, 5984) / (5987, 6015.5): 0.0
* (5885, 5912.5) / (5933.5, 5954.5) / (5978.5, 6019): -1.9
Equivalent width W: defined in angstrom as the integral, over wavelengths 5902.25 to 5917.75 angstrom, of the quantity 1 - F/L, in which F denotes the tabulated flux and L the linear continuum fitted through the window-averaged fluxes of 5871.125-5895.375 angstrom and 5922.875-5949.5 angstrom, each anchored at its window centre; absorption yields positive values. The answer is -1.0 angstrom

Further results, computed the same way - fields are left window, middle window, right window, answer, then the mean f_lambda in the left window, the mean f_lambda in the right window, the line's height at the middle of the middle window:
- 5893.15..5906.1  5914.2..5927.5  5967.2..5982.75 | -1.6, 13.3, 15.7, 14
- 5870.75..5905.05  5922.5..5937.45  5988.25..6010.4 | -1.3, 13.6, 15.7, 14.4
